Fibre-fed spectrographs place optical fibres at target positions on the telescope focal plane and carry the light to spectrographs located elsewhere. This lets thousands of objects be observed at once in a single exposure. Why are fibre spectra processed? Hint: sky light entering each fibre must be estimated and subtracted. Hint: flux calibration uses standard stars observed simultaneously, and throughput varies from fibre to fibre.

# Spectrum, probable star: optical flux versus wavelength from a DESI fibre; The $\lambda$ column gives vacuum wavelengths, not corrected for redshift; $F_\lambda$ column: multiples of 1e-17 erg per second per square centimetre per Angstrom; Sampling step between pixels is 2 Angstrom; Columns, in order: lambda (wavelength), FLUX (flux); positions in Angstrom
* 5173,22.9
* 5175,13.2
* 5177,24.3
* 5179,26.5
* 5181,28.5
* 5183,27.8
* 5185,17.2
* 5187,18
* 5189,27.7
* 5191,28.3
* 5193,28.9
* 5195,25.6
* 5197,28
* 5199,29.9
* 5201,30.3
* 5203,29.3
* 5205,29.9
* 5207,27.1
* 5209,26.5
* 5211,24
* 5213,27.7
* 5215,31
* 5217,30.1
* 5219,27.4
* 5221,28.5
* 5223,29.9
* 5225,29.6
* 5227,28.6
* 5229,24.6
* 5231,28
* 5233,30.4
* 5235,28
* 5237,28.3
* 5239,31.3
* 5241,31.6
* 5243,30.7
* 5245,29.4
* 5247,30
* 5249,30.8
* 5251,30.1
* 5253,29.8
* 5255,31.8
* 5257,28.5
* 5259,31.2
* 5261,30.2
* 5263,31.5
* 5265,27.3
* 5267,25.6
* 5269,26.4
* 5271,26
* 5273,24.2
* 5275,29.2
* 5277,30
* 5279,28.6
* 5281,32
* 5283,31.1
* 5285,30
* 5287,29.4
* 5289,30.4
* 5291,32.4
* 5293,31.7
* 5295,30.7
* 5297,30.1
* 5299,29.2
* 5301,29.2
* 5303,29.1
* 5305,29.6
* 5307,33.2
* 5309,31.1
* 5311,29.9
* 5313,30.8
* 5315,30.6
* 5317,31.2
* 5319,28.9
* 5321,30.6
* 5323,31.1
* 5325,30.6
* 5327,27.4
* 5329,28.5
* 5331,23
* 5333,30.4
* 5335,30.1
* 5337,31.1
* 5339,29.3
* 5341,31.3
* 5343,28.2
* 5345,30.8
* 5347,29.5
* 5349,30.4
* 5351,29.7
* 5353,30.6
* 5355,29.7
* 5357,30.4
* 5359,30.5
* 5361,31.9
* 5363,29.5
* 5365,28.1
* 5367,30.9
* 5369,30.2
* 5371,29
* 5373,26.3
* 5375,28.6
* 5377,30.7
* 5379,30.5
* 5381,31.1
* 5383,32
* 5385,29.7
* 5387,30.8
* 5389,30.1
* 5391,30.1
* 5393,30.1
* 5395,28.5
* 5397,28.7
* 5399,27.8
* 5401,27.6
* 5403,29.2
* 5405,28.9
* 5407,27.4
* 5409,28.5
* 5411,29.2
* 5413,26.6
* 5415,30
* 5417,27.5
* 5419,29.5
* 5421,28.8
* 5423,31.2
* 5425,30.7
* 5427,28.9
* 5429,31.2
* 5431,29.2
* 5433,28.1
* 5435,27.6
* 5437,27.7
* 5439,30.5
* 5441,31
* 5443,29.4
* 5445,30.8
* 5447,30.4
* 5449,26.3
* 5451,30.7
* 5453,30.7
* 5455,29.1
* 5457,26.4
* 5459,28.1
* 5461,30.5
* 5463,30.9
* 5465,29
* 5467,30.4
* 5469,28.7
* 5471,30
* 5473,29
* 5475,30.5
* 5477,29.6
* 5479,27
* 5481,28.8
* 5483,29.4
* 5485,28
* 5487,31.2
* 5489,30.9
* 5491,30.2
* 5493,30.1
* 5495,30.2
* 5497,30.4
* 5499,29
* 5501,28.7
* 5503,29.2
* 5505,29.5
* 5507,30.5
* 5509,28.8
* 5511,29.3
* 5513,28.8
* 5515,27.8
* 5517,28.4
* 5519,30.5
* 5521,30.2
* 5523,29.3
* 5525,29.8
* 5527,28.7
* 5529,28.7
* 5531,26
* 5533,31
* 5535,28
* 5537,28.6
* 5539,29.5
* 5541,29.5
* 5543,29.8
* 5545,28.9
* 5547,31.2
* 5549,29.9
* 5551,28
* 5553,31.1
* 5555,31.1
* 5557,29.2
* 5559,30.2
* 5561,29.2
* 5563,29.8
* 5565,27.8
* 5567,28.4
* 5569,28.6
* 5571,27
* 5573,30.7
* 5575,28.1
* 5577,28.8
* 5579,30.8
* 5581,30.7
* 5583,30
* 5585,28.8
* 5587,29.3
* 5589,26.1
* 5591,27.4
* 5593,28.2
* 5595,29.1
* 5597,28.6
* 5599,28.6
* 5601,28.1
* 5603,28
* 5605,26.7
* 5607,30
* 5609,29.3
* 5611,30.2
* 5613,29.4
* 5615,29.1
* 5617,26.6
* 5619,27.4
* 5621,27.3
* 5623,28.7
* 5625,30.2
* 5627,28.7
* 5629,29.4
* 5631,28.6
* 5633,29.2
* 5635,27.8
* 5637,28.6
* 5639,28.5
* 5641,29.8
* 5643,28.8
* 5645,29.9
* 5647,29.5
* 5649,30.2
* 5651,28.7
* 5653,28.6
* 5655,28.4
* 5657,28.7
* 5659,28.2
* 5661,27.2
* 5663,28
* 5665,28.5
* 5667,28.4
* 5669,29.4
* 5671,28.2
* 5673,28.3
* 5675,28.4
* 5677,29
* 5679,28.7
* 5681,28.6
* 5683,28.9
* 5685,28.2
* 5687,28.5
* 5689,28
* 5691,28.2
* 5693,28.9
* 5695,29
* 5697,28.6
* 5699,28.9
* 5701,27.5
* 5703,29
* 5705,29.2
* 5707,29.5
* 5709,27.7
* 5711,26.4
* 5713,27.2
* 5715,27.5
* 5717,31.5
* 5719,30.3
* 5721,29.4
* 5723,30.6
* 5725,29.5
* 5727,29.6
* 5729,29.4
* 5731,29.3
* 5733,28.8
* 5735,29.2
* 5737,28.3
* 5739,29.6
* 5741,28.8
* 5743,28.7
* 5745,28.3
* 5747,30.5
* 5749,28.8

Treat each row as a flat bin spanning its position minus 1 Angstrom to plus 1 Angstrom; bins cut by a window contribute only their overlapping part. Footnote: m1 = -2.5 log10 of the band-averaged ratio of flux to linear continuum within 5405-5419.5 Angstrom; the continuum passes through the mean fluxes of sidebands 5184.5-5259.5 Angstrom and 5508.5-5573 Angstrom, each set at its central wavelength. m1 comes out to 0.02 mag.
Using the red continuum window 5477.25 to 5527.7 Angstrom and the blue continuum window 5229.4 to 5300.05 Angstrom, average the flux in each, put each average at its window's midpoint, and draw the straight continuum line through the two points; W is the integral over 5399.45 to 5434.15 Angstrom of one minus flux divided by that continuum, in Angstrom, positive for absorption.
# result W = 0.60 Angstrom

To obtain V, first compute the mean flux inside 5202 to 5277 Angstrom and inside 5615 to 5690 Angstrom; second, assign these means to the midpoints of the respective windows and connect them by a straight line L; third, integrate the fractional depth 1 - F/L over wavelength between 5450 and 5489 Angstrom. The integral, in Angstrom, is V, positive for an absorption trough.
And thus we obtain -1.0 Angstrom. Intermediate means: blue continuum 28.8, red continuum 28.6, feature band 29.4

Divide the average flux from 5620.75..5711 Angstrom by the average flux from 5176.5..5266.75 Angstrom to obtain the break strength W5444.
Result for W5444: 1.0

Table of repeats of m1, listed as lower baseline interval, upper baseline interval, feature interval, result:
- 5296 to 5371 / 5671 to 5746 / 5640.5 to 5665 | 0.01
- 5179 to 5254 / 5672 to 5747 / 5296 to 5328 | -0.07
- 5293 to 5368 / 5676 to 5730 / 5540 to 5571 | -0.01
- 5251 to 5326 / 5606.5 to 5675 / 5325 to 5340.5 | 0.03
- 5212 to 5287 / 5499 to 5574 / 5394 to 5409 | 0.03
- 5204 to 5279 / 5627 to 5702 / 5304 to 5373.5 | -0.04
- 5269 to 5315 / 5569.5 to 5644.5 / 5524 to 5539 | 0.01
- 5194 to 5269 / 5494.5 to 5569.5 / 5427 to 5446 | -0.01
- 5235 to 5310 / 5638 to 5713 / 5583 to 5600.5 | 0.02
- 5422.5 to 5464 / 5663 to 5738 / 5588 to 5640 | 0.02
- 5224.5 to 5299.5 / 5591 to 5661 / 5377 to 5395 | -0.05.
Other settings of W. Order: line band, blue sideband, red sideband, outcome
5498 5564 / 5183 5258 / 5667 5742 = -1.7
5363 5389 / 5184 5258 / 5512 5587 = -1.0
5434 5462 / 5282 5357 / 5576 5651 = 0.3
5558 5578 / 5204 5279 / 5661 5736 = -0.1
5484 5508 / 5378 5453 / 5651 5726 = -0.6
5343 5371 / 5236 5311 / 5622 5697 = -0.5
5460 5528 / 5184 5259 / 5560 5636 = -2.2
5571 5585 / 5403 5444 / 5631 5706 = -0.4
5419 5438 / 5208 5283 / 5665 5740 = -0.3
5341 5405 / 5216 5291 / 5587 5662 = -1.5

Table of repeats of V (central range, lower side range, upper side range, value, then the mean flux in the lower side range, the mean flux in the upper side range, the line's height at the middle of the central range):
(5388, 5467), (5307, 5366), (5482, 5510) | 1.66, 29.9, 29.7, 29.8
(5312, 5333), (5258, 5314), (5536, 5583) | 0.21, 29.6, 29.4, 29.6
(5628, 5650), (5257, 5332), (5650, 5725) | -0.30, 29.5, 28.6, 28.7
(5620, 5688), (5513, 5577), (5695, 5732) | 0.76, 29.2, 29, 29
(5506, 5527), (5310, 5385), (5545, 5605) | -0.06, 29.8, 29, 29.2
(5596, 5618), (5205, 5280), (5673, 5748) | 0.18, 28.8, 28.8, 28.8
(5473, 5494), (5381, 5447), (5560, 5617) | -0.31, 29.3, 28.8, 29.1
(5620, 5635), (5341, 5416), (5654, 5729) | 0.02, 29.5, 28.7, 28.8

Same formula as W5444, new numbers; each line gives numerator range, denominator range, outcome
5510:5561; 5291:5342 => 0.98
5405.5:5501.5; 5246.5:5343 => 0.99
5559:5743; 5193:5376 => 0.98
